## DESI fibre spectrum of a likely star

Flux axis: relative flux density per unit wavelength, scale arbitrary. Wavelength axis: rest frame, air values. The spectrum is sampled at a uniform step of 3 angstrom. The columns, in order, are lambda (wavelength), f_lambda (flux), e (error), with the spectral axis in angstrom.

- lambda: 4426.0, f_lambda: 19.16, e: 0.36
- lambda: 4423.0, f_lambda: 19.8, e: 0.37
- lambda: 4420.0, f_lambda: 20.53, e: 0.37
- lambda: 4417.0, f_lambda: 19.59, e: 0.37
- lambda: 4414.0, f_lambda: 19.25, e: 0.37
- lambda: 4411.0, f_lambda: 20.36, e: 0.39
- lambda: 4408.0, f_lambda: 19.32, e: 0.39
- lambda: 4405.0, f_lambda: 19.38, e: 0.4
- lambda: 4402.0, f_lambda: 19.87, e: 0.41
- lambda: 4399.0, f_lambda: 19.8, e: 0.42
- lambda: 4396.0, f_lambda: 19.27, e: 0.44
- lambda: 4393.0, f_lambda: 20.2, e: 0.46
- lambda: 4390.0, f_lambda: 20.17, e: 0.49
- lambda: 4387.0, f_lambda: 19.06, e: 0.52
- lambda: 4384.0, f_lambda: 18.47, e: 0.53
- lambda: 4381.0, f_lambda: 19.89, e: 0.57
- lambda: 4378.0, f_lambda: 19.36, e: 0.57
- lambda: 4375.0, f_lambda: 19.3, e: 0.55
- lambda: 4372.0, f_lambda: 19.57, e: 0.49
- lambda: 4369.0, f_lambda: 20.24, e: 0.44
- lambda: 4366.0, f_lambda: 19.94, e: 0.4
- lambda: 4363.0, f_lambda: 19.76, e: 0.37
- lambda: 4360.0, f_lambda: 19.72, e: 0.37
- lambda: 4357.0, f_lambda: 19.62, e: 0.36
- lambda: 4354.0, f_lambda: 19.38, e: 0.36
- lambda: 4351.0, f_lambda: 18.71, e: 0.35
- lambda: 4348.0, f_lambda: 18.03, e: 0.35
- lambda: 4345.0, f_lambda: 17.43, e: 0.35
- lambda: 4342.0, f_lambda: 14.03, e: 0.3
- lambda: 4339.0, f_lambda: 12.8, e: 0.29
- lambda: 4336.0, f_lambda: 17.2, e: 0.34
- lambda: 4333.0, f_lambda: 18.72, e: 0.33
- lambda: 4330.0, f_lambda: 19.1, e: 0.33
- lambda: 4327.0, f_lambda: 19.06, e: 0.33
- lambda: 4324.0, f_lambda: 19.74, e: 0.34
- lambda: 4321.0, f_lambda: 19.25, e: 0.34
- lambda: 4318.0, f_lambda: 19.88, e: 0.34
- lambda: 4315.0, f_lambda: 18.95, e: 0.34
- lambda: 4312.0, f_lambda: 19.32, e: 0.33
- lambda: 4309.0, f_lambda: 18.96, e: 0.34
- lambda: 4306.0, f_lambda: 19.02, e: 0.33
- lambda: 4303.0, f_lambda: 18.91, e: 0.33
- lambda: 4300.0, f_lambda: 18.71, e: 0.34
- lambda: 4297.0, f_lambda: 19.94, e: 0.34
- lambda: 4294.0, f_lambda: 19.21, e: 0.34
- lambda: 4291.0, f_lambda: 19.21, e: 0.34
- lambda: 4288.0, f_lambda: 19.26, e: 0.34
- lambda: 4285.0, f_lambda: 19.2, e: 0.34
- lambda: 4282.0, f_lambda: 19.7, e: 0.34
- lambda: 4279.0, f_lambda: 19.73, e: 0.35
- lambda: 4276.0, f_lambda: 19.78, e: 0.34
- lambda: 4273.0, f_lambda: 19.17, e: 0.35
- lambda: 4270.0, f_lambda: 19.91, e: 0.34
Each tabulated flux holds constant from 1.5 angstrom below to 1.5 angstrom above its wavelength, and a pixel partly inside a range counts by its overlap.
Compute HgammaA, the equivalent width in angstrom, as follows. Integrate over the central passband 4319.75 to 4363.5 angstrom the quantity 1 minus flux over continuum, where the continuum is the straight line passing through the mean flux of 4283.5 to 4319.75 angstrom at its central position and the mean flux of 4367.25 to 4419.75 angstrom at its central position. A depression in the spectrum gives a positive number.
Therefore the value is 2.8 angstrom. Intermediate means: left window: 19.2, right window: 19.6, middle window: 18.1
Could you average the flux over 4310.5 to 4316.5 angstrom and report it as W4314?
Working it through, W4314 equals 19.1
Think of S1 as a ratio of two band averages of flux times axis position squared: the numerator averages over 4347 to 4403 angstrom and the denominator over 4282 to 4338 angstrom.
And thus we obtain 1.05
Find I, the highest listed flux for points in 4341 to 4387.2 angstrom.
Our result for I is 20.24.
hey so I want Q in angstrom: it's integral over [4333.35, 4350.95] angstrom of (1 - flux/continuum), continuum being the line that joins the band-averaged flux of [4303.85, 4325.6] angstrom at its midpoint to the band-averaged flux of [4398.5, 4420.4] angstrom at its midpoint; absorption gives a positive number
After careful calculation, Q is 2.8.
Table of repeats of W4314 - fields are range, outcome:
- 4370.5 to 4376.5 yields 19.4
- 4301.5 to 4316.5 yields 19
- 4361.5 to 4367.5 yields 19.9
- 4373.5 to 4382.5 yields 19.5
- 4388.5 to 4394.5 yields 20.2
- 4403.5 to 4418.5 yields 19.6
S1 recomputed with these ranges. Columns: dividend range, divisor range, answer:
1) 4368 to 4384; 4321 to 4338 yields 1.07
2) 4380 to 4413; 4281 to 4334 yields 1.06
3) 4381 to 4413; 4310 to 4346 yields 1.13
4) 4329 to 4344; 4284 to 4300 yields 0.86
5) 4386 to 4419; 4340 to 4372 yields 1.08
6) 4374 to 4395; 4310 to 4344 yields 1.11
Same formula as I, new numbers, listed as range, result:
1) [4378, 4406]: 20.2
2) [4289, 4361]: 19.94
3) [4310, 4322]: 19.88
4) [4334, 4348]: 18.03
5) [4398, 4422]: 20.53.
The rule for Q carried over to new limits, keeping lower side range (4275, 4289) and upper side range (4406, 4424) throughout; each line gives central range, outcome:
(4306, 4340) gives 1.8 angstrom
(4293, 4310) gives 0.4 angstrom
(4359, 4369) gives -0.1 angstrom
